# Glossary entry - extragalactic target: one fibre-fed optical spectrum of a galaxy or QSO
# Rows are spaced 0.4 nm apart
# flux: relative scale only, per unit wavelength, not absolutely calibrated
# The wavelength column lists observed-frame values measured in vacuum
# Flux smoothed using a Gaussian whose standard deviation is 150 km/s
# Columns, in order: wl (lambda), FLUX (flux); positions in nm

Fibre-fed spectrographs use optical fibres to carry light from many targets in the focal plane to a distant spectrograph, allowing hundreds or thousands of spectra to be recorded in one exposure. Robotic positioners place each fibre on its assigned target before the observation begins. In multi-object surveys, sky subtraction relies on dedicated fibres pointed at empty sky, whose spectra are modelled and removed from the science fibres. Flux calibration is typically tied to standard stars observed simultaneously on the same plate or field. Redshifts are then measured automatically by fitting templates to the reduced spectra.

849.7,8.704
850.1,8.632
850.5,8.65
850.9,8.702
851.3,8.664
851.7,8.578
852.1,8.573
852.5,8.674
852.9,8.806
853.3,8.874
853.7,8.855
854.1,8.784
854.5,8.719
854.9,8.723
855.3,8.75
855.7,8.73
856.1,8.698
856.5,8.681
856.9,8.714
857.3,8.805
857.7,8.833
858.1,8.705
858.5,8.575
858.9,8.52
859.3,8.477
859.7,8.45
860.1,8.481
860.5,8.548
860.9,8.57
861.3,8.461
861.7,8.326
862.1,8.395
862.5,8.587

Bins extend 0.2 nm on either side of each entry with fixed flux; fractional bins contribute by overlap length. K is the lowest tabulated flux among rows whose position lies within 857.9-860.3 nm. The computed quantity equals 8.45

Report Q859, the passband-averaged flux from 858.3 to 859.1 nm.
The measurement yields 8.55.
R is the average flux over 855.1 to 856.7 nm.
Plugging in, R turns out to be 8.71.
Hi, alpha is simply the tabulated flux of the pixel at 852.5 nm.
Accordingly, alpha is 8.674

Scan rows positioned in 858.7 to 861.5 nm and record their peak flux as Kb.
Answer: 8.57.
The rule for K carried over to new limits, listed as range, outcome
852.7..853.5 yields 8.806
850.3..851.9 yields 8.578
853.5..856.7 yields 8.681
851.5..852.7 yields 8.573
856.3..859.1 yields 8.52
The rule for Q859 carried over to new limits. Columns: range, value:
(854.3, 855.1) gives 8.72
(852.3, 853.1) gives 8.74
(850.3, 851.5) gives 8.67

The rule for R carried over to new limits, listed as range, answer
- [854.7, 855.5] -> 8.74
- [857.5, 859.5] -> 8.62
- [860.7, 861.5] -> 8.52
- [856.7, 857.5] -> 8.76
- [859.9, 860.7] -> 8.51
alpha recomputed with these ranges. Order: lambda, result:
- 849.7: 8.704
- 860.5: 8.548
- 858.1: 8.705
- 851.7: 8.578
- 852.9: 8.806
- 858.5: 8.575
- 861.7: 8.326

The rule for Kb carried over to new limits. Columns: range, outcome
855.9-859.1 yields 8.833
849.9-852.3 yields 8.702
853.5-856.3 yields 8.855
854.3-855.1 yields 8.723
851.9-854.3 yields 8.874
